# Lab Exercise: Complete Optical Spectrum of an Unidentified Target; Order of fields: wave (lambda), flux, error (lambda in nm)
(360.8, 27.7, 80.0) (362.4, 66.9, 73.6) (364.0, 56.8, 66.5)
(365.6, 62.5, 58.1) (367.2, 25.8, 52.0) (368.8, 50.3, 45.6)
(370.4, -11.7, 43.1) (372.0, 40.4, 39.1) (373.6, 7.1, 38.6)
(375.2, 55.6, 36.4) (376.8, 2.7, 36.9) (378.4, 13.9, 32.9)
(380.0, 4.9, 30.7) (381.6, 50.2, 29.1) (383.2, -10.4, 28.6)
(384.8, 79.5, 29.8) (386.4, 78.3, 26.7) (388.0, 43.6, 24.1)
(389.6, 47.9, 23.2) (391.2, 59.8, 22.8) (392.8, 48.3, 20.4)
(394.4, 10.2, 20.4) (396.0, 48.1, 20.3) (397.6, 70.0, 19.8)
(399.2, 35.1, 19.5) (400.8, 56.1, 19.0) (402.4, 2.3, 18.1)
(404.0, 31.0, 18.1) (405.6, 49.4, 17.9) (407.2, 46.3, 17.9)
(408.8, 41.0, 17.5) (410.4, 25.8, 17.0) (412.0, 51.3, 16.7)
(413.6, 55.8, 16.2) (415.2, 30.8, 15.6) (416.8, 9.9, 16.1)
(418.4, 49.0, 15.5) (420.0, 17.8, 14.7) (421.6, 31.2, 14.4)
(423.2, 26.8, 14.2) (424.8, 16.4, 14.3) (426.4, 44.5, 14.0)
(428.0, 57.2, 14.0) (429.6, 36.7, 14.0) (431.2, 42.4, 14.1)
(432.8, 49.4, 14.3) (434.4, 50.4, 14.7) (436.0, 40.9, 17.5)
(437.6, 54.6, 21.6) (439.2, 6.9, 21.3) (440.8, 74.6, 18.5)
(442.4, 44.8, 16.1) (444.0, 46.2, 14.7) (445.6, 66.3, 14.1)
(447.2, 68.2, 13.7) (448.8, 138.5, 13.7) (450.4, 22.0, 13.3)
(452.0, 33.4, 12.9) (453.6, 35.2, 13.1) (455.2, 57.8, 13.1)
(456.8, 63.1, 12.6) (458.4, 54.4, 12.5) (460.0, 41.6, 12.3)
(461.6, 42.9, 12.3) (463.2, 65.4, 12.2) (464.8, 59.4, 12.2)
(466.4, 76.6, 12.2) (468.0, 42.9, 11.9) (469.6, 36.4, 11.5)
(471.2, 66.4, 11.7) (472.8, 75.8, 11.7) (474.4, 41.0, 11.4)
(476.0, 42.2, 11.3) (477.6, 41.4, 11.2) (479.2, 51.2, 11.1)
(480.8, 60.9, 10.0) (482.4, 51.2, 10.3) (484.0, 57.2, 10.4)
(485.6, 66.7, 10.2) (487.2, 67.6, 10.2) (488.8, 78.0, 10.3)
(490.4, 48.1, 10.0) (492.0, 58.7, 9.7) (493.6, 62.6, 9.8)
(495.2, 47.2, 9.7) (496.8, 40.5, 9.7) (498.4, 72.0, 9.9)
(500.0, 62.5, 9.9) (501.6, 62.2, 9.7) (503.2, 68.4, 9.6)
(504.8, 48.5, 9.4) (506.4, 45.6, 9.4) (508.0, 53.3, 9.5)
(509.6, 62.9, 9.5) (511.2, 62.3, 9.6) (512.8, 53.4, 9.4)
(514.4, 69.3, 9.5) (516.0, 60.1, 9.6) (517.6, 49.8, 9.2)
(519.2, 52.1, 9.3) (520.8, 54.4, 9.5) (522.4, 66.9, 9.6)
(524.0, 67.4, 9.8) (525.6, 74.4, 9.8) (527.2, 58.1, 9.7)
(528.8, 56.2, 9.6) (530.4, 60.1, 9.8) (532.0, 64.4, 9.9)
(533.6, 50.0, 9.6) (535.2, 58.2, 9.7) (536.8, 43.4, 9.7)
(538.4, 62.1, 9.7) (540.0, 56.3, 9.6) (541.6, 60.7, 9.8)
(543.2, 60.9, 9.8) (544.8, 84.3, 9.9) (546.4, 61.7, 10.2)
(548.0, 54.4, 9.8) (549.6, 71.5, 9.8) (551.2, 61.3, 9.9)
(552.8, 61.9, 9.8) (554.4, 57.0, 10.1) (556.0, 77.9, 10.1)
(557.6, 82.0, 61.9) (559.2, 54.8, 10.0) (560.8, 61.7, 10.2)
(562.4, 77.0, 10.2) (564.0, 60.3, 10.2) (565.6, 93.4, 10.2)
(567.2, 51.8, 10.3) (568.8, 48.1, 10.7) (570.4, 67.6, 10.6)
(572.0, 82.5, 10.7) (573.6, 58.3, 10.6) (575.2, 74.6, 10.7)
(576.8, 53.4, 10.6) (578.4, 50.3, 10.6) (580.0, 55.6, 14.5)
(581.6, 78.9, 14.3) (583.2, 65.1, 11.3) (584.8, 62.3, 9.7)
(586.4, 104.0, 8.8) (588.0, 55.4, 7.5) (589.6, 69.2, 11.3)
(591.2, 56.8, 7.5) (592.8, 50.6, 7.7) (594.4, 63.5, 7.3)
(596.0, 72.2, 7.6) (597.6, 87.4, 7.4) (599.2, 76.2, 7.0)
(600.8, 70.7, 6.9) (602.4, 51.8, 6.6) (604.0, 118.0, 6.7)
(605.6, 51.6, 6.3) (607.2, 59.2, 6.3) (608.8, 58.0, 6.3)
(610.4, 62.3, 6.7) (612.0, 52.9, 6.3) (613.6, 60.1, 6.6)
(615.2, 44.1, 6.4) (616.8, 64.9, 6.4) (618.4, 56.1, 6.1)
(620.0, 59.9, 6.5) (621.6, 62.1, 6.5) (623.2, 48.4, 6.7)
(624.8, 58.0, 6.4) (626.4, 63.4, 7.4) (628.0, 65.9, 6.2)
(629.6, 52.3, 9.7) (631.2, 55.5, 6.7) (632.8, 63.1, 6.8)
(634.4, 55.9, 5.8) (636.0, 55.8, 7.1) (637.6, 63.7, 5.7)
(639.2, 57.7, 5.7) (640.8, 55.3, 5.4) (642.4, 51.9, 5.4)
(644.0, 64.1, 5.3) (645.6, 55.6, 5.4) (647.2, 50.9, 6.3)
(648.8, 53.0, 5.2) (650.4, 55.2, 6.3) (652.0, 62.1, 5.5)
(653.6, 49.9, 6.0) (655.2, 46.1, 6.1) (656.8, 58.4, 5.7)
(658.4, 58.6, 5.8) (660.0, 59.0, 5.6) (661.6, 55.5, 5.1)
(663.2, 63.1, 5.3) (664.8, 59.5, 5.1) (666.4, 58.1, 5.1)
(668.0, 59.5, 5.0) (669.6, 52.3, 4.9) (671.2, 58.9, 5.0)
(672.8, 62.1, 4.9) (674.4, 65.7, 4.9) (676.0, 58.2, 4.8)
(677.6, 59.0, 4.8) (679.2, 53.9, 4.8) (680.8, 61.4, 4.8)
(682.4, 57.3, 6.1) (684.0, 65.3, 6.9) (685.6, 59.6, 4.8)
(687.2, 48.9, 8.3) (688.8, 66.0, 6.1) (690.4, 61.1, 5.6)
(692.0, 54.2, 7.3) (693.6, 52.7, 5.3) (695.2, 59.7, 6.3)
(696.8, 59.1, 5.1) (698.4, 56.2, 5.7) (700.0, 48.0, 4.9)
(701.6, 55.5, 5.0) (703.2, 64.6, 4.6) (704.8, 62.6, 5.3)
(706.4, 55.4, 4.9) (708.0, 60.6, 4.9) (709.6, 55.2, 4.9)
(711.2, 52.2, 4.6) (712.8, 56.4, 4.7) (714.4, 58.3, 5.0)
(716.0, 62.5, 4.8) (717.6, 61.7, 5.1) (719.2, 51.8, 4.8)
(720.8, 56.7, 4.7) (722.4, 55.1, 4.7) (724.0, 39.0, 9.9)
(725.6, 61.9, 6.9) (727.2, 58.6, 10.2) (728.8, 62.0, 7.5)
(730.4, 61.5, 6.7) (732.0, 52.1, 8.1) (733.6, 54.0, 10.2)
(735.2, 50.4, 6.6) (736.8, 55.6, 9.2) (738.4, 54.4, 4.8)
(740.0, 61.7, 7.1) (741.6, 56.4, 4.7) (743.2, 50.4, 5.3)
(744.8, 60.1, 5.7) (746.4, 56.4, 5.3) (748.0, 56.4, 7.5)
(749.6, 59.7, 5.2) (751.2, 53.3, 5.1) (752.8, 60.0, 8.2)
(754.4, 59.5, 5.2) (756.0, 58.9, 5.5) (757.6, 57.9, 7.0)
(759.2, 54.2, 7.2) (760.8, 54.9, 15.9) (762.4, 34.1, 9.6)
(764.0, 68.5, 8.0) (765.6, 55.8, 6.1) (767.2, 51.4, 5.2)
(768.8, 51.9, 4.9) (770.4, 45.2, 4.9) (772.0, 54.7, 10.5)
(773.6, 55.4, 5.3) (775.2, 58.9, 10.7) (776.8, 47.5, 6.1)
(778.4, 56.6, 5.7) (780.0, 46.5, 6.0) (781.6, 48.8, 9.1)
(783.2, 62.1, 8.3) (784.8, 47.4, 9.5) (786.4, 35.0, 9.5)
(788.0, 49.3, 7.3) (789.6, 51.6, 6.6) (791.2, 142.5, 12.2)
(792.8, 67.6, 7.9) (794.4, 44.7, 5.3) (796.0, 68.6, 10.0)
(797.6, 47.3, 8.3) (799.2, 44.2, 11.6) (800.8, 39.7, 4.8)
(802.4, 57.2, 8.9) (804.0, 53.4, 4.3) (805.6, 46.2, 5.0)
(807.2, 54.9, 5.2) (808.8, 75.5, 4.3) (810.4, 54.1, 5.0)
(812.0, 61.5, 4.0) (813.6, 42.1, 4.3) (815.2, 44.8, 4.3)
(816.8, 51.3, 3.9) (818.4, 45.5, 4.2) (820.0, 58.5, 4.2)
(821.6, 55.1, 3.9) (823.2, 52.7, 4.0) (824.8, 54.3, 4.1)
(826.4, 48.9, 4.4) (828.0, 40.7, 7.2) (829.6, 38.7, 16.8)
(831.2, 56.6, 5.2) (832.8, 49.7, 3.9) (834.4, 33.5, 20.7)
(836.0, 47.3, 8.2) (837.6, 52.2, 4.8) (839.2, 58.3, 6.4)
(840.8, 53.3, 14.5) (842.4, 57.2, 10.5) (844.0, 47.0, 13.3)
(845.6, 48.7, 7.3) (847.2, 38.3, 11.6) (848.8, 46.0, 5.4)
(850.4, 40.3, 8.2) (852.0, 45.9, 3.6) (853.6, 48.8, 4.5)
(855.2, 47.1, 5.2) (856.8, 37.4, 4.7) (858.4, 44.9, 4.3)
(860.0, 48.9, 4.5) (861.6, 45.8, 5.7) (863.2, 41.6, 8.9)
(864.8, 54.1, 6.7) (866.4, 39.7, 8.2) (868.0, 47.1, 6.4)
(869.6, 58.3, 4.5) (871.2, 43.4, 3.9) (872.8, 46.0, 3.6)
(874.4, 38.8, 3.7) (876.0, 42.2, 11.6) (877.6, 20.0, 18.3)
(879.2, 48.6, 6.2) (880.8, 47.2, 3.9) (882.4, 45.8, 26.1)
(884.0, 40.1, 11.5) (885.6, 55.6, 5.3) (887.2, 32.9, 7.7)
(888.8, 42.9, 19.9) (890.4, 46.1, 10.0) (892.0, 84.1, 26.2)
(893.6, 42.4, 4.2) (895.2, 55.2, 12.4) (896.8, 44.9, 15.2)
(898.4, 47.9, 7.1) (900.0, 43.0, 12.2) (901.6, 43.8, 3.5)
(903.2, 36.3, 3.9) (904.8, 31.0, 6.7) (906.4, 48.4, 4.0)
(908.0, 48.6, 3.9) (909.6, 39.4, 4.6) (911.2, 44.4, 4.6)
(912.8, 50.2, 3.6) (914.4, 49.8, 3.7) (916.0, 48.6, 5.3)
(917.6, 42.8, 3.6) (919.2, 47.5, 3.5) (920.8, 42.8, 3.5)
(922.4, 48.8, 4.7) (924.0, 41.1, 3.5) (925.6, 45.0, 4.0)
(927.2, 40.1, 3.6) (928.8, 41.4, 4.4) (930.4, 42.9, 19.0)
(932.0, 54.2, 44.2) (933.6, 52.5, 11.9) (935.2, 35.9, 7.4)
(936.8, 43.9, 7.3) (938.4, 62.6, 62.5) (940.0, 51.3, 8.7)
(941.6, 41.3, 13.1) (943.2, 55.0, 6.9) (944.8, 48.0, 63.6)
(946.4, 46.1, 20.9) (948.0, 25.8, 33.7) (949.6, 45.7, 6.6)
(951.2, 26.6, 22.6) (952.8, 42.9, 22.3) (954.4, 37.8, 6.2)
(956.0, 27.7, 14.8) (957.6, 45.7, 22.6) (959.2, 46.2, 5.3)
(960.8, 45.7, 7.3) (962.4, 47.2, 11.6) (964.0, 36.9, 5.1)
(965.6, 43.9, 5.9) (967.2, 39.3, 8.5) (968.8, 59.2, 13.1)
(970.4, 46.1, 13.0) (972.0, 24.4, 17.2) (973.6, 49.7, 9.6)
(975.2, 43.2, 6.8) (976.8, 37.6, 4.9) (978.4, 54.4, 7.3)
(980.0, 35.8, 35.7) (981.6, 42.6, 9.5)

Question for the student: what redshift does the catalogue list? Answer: 0.205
